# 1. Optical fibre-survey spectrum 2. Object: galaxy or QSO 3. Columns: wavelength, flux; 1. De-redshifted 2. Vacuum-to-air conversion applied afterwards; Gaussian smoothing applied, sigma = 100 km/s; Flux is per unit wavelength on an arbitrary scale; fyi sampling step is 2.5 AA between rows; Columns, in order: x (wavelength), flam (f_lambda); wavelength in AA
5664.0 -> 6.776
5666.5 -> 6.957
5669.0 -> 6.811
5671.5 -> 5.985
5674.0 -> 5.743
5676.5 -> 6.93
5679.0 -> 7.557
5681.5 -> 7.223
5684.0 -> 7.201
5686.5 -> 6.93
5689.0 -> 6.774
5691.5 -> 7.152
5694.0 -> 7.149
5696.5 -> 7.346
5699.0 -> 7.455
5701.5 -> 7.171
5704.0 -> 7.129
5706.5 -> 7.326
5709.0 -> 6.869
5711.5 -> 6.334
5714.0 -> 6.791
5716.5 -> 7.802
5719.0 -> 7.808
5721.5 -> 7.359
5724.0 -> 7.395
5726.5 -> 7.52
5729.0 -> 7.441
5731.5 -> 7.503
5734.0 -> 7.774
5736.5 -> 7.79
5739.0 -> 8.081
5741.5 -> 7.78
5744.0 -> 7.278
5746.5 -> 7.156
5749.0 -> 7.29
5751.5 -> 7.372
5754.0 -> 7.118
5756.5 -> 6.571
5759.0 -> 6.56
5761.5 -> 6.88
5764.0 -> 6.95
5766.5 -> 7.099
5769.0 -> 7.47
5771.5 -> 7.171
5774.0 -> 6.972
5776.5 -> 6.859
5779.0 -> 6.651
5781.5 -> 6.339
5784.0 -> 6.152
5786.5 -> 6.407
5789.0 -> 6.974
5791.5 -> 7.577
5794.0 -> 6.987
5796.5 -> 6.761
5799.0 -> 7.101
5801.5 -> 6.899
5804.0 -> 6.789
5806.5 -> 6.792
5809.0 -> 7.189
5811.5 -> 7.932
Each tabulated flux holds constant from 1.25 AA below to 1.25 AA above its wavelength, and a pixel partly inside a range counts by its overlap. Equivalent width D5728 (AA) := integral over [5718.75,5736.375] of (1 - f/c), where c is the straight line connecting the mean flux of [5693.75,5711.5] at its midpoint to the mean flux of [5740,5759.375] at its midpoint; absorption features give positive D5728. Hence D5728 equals -0.9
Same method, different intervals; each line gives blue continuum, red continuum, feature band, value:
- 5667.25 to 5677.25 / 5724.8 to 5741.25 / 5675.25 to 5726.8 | -1.6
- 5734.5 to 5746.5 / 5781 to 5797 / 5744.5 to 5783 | 1.4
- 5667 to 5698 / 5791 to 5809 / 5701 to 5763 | -3.1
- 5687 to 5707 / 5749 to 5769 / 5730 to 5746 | -1.4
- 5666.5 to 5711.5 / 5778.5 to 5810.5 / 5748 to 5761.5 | -0.2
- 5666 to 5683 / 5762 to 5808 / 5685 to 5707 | -1.2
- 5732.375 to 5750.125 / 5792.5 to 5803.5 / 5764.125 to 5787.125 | 1.3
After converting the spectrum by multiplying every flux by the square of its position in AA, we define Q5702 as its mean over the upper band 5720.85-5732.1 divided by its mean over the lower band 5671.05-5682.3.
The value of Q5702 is 1.13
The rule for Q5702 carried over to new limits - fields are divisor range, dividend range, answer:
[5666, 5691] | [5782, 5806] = 1.04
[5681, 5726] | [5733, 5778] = 1.02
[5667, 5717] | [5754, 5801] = 1.01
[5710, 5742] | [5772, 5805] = 0.93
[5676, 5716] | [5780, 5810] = 1.00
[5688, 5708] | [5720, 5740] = 1.07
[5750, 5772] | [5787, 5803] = 1.01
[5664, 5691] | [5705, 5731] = 1.08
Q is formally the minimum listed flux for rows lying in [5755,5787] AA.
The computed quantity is 6.152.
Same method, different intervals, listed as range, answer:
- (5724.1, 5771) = 6.56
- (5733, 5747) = 7.156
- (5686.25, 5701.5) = 6.774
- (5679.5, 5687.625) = 6.93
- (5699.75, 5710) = 6.869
